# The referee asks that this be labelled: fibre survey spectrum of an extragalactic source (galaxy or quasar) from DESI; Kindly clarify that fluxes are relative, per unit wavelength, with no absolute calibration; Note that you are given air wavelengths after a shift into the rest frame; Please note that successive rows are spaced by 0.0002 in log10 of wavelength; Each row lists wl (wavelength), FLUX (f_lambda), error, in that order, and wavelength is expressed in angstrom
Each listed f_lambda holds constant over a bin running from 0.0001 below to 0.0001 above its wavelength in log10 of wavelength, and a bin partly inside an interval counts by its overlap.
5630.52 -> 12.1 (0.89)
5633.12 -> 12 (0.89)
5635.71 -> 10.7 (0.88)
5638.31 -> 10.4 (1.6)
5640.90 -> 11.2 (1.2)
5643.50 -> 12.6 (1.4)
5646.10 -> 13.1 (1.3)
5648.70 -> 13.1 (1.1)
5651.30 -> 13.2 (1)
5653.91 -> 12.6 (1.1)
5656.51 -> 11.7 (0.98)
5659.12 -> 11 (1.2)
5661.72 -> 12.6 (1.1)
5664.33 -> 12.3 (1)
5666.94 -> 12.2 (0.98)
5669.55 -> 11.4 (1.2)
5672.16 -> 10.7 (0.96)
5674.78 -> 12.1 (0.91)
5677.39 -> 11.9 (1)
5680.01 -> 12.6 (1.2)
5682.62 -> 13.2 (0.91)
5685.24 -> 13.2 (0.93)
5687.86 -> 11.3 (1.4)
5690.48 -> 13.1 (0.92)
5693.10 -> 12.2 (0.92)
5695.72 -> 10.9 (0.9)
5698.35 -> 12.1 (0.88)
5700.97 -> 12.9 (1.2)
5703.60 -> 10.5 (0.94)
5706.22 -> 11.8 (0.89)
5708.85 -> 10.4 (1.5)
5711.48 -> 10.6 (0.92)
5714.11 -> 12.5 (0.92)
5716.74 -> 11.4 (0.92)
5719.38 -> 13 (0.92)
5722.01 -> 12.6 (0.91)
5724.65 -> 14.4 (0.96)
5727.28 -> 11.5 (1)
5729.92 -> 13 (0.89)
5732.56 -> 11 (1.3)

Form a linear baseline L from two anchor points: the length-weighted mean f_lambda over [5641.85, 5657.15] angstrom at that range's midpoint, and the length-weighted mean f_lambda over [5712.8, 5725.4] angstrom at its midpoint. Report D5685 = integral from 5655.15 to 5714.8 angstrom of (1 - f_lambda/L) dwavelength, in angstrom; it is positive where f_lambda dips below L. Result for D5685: 3.9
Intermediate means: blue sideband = 12.7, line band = 11.9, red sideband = 12.7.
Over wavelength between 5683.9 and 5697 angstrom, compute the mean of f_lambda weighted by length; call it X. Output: 12.1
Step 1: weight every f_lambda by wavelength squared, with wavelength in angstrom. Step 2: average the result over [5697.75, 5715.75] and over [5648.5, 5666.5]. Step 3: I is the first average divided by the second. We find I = 0.95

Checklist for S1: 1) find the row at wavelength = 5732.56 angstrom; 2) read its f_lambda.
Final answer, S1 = 11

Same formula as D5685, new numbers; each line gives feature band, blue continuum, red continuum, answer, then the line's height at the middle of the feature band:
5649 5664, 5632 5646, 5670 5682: -0.8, 11.7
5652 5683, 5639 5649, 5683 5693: 1.1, 12.4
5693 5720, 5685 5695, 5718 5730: 2.1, 12.6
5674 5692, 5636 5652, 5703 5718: -1.4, 11.6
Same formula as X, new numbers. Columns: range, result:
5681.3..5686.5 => 13.2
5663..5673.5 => 11.6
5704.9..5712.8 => 10.9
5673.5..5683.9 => 12.5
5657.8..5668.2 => 12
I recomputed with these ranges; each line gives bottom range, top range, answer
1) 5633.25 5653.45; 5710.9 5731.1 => 1.06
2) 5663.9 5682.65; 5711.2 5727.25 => 1.06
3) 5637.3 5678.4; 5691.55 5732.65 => 1.01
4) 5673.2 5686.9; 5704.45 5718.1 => 0.91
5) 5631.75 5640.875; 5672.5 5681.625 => 1.11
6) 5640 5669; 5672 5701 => 1.00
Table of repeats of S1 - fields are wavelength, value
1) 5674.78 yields 12.1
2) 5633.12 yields 12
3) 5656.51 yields 11.7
